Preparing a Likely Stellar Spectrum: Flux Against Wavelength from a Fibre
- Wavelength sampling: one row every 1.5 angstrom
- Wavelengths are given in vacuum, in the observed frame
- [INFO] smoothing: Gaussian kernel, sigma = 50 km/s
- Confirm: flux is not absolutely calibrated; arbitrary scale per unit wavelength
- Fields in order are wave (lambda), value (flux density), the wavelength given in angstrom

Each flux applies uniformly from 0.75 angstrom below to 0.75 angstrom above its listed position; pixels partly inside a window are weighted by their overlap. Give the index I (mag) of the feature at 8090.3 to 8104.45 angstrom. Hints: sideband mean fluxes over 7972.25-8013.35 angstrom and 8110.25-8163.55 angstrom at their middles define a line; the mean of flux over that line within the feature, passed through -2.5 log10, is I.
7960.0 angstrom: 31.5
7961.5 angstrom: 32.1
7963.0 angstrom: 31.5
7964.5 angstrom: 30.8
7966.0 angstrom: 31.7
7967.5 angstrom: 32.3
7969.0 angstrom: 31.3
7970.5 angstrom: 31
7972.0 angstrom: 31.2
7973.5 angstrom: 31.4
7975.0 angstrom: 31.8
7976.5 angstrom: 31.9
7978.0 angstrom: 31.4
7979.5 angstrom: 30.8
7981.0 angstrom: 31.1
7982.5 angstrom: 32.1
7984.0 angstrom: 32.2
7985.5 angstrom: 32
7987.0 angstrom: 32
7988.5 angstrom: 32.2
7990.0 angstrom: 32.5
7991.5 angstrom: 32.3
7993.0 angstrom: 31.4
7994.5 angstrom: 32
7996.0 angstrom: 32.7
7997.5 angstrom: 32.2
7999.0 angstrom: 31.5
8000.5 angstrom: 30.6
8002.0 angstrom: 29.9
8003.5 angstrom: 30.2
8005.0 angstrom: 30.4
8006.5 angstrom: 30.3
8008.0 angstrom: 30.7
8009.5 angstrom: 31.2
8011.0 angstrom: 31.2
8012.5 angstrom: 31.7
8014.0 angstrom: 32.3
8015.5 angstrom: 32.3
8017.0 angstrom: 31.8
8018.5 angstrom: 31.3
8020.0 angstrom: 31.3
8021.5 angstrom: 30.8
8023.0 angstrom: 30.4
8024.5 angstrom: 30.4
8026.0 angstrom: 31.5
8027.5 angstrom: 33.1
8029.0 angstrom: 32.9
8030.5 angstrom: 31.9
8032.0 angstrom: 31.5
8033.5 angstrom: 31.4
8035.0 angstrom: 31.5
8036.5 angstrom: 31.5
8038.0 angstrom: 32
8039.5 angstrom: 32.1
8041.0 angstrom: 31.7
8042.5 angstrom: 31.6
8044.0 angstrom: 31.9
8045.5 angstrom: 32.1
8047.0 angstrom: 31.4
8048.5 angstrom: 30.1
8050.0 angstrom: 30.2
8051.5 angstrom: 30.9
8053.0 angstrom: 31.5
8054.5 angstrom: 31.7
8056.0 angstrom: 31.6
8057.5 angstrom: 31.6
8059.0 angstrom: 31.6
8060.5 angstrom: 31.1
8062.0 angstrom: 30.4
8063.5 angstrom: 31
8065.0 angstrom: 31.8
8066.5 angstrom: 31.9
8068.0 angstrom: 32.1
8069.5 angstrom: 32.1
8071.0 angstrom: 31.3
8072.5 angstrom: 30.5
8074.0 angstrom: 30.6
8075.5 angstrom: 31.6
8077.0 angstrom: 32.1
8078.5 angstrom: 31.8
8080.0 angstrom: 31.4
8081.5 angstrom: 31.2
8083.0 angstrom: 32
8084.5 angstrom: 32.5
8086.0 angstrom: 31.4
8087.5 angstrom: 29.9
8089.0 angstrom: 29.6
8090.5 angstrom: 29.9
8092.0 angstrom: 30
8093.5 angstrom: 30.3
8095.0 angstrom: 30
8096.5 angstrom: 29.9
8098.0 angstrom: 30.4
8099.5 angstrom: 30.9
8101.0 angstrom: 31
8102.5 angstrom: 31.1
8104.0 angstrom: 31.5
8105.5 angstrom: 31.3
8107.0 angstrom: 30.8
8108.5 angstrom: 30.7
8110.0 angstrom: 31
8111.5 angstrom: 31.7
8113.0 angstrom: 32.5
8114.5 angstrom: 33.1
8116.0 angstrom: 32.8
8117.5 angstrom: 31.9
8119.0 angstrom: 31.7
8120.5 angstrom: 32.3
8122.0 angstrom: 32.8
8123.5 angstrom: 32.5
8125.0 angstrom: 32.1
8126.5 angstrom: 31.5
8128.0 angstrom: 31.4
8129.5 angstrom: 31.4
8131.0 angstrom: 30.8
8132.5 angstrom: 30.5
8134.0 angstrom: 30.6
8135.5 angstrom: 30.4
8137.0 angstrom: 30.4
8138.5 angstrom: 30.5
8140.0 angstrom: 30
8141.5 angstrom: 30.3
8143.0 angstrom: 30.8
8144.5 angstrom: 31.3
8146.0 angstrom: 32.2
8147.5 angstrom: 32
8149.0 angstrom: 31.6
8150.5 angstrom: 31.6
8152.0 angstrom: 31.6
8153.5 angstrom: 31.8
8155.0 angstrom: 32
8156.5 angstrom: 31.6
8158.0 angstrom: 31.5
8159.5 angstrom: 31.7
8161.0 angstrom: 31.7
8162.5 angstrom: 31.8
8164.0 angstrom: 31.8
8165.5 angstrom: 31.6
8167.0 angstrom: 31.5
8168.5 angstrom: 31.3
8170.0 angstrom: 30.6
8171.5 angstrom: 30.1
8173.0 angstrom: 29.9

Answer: 0.036 mag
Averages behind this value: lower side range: 31.5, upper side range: 31.6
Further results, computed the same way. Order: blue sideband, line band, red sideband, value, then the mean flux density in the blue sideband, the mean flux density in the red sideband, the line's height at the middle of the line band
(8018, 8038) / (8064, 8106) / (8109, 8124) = 0.03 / 31.5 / 32.2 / 32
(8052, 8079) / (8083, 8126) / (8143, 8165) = 0.01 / 31.5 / 31.7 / 31.6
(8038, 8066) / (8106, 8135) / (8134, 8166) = -0.01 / 31.4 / 31.3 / 31.3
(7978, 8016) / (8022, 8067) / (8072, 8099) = -0.01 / 31.5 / 30.8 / 31.1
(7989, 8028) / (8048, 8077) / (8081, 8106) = -0.01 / 31.4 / 30.7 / 31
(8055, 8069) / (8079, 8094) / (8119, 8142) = 0.02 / 31.5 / 31.2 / 31.4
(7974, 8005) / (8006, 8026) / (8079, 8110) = 0.01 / 31.6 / 30.8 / 31.4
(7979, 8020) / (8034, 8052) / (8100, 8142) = 0.00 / 31.5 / 31.4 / 31.5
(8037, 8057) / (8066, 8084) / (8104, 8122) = 0.00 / 31.4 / 31.8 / 31.6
